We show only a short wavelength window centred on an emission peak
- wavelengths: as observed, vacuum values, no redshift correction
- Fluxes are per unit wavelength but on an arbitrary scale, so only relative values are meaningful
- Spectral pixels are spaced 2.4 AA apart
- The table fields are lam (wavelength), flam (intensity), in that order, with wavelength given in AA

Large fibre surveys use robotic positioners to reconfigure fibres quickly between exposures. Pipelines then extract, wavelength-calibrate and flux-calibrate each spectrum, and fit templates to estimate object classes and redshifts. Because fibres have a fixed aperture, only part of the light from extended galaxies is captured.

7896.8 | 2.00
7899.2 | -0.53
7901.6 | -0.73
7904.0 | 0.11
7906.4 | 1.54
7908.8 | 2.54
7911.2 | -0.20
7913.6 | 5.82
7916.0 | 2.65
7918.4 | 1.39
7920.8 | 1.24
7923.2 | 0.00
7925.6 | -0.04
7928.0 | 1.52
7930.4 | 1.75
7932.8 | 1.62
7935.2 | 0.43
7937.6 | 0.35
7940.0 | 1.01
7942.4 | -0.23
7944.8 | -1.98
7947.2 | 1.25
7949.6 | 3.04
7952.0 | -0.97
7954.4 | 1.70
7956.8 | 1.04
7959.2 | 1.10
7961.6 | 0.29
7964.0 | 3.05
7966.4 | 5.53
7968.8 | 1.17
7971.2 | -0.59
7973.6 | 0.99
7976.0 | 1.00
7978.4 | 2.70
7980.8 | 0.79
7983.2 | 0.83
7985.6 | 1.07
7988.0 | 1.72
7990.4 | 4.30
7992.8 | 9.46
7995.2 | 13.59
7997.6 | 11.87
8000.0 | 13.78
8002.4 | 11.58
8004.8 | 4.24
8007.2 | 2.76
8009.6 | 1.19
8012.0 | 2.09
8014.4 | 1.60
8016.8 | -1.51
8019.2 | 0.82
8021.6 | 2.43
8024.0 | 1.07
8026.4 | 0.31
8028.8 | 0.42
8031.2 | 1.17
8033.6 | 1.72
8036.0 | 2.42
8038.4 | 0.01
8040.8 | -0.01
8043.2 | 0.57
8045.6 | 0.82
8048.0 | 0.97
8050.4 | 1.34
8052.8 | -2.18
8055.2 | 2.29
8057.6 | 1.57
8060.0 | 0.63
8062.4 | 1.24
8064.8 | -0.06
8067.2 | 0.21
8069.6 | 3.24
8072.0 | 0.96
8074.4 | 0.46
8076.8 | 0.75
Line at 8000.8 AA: [O II] 3727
